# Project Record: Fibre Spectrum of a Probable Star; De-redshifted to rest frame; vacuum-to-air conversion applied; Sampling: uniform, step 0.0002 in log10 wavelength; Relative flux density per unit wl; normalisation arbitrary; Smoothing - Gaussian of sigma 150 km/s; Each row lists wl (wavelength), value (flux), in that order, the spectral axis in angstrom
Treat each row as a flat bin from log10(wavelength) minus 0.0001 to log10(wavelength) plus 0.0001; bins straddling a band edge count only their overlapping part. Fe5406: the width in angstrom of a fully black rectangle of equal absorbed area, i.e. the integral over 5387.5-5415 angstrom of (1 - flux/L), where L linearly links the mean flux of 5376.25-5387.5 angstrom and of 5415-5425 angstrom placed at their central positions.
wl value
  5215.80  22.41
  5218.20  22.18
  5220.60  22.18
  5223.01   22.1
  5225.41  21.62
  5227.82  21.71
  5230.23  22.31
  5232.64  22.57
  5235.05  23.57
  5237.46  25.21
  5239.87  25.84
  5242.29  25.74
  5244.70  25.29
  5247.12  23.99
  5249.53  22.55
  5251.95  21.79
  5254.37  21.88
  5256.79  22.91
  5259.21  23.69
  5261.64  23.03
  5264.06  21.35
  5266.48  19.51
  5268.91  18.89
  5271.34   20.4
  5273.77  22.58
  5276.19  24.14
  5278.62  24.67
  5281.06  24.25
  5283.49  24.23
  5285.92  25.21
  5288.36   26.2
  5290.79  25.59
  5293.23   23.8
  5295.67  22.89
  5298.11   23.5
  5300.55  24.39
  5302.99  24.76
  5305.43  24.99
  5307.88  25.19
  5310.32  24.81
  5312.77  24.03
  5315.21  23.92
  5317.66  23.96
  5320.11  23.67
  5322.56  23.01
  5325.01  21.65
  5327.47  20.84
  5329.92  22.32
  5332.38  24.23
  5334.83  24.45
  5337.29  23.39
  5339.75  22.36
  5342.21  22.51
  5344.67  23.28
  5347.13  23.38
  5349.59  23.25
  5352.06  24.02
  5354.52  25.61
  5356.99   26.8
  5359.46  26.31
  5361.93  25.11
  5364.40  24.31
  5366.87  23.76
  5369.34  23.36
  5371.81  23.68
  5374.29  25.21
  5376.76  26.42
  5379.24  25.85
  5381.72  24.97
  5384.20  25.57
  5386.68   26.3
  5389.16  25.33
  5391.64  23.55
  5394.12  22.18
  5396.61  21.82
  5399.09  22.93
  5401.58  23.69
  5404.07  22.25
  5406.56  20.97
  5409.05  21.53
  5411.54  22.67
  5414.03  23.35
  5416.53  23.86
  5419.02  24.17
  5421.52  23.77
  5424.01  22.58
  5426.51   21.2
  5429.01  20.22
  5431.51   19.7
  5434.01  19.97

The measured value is 2.1 angstrom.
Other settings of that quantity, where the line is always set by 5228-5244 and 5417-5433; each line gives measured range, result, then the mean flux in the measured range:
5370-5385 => -1.8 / 25.2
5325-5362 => -1.4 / 23.7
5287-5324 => -1.6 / 24.3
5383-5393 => -1.2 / 25.2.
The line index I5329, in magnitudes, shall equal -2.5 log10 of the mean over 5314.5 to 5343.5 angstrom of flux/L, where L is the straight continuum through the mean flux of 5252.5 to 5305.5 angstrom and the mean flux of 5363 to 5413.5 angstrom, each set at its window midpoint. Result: 0.02 mag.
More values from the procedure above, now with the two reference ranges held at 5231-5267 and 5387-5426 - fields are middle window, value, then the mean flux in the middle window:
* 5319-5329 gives 0.04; 22.3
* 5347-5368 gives -0.08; 24.8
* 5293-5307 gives -0.04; 24.1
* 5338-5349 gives 0.01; 22.9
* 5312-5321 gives -0.03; 23.9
